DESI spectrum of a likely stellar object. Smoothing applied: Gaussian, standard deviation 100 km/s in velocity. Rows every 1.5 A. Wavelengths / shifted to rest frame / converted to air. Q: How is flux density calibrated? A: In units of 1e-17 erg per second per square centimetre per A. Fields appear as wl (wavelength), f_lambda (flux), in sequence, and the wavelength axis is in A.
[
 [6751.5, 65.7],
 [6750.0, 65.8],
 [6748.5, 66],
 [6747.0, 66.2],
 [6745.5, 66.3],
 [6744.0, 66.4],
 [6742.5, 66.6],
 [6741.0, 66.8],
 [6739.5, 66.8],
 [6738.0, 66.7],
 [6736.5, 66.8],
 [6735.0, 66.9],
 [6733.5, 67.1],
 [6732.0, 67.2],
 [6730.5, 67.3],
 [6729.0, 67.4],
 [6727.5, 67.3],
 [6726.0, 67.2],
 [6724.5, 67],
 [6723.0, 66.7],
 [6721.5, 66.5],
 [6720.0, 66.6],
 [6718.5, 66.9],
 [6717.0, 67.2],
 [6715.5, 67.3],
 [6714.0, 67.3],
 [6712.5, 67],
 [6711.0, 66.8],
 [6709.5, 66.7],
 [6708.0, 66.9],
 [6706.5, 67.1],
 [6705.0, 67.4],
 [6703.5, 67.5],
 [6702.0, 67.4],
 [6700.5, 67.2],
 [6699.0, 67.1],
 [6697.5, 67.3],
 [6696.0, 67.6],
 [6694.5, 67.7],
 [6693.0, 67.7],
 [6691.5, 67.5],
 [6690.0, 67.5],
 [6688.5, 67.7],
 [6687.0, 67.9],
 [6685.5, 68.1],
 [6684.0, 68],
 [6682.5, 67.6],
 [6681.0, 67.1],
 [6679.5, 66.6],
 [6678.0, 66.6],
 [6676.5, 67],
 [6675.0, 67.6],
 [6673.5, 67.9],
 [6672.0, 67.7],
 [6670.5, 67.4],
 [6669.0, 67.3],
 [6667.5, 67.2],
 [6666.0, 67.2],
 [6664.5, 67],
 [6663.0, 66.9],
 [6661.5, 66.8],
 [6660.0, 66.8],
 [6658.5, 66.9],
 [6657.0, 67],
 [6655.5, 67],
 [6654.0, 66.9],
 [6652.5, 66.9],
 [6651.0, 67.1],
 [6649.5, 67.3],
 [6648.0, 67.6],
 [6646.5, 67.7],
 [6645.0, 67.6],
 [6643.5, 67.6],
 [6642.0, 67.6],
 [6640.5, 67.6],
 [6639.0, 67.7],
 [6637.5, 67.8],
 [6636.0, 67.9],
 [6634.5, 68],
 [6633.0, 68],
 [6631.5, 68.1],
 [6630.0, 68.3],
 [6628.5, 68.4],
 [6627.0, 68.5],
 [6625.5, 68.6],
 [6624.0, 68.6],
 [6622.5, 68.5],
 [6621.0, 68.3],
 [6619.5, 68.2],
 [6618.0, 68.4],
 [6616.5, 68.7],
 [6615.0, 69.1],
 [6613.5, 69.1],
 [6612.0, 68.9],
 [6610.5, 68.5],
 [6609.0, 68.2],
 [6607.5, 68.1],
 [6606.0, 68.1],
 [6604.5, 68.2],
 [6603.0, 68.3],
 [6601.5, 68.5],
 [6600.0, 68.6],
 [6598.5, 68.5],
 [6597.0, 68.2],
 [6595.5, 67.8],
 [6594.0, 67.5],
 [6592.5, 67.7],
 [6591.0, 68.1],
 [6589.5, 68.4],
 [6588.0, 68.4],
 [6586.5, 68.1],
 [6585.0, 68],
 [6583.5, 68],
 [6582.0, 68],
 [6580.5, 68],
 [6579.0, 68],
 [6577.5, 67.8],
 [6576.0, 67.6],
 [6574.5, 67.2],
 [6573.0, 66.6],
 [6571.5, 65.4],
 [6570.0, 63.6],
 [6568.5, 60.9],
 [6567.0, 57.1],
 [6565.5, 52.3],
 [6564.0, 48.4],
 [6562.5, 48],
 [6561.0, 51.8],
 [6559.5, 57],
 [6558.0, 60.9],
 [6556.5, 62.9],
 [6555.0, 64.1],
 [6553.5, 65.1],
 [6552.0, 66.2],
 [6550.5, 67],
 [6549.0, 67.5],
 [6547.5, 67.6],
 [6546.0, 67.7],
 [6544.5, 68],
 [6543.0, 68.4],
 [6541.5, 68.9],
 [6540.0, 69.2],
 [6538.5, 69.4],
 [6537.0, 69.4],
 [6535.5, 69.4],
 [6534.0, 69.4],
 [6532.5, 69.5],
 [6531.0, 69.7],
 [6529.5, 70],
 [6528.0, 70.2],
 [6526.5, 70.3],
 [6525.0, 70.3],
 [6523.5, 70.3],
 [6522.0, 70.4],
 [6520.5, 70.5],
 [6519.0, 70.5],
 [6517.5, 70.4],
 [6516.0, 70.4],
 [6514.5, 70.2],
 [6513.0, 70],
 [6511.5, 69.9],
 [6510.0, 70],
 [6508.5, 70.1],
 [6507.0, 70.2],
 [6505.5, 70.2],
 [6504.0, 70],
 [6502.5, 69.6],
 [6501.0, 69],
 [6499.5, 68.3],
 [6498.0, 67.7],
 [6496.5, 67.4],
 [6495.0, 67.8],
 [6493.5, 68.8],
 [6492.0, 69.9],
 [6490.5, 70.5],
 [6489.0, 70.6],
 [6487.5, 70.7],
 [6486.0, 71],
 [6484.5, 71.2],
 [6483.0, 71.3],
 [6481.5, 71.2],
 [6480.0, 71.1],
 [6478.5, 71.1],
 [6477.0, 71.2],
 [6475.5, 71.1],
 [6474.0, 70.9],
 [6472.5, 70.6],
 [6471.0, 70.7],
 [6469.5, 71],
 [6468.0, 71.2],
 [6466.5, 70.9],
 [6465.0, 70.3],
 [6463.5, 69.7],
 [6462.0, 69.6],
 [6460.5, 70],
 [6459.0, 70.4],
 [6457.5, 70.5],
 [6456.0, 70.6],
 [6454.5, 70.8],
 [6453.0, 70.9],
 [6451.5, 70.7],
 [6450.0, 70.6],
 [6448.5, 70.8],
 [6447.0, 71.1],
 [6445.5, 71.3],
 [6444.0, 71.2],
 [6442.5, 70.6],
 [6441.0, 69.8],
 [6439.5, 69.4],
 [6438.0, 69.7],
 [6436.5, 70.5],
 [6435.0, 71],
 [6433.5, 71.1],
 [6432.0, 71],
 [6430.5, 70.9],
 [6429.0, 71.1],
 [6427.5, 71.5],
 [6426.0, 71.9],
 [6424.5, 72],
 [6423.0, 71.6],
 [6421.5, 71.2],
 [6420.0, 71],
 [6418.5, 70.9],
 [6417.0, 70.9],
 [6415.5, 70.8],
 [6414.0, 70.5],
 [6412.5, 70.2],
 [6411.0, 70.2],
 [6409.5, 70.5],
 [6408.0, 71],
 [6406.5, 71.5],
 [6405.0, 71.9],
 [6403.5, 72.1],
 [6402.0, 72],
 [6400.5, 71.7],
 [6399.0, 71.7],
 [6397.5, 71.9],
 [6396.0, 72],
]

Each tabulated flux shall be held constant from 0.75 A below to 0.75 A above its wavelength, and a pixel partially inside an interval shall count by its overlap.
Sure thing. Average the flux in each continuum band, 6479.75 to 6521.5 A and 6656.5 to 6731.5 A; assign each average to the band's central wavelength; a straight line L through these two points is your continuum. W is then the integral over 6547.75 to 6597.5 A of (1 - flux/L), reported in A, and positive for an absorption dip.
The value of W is 3.5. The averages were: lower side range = 69.9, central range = 64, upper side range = 67.2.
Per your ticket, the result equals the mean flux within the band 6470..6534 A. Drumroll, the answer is 70.1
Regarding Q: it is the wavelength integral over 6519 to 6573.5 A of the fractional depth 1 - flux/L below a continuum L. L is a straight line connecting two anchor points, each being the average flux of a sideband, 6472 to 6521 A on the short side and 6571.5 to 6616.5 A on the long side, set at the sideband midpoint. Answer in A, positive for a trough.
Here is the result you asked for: 3.1 A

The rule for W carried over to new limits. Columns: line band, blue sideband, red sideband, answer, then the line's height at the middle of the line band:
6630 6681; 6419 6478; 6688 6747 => 0.4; 67.9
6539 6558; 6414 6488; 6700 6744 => 0.8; 69.5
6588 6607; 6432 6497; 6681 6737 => 0.2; 68.7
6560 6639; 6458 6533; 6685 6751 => 2.8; 68.7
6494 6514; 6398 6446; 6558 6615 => -0.3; 68.1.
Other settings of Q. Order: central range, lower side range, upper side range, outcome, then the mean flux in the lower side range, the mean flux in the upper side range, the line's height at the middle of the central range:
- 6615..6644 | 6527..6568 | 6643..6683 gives -0.8 A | 64.3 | 67.2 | 66.3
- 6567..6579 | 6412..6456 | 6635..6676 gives 0.6 A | 70.9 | 67.3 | 68.6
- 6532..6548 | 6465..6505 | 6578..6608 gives 0.1 A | 70.2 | 68.1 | 69.1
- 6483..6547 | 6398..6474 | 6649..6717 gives 0.0 A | 70.9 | 67.3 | 69.7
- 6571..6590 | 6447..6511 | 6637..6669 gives 0.2 A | 70.3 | 67.2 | 68.5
